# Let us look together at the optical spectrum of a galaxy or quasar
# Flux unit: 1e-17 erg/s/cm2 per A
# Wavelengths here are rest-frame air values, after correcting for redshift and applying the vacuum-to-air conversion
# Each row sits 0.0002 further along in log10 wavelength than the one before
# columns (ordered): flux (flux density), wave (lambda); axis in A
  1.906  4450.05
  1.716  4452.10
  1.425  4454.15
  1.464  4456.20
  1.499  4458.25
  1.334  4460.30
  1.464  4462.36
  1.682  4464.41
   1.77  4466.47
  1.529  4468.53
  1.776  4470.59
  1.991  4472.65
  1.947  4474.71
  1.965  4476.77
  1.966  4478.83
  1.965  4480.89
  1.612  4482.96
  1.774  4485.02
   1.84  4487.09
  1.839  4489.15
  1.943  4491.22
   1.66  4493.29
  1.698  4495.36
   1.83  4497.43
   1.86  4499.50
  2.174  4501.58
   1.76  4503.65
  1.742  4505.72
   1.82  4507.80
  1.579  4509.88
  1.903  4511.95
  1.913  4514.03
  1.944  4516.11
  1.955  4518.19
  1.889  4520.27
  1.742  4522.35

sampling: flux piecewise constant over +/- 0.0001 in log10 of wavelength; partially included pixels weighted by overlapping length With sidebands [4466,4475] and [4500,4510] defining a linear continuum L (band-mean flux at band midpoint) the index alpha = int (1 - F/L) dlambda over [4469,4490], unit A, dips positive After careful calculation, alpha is -0.6 A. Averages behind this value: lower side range 1.79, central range 1.86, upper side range 1.84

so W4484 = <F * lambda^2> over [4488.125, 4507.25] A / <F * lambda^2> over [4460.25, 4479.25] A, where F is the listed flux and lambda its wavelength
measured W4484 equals 1.06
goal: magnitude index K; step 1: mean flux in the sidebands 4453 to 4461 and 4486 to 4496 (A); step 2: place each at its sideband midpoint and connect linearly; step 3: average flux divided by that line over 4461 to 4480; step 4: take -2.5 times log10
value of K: -0.126 mag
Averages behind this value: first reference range 1.44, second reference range 1.8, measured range 1.78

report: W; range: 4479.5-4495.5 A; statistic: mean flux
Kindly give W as 1.8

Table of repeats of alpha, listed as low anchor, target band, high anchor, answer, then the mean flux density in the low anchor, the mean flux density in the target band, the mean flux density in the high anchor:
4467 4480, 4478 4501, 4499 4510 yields 0.33 A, 1.86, 1.82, 1.84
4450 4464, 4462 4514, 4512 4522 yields -2.71 A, 1.53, 1.81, 1.91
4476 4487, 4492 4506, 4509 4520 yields 0.27 A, 1.85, 1.82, 1.87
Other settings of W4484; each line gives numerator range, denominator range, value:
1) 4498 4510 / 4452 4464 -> 1.27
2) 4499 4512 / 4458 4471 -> 1.18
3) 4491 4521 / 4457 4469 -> 1.21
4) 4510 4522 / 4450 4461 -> 1.26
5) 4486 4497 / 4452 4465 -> 1.22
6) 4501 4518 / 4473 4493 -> 1.00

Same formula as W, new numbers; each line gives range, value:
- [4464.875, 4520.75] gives 1.84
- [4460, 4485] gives 1.76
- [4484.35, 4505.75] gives 1.83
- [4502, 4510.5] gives 1.76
